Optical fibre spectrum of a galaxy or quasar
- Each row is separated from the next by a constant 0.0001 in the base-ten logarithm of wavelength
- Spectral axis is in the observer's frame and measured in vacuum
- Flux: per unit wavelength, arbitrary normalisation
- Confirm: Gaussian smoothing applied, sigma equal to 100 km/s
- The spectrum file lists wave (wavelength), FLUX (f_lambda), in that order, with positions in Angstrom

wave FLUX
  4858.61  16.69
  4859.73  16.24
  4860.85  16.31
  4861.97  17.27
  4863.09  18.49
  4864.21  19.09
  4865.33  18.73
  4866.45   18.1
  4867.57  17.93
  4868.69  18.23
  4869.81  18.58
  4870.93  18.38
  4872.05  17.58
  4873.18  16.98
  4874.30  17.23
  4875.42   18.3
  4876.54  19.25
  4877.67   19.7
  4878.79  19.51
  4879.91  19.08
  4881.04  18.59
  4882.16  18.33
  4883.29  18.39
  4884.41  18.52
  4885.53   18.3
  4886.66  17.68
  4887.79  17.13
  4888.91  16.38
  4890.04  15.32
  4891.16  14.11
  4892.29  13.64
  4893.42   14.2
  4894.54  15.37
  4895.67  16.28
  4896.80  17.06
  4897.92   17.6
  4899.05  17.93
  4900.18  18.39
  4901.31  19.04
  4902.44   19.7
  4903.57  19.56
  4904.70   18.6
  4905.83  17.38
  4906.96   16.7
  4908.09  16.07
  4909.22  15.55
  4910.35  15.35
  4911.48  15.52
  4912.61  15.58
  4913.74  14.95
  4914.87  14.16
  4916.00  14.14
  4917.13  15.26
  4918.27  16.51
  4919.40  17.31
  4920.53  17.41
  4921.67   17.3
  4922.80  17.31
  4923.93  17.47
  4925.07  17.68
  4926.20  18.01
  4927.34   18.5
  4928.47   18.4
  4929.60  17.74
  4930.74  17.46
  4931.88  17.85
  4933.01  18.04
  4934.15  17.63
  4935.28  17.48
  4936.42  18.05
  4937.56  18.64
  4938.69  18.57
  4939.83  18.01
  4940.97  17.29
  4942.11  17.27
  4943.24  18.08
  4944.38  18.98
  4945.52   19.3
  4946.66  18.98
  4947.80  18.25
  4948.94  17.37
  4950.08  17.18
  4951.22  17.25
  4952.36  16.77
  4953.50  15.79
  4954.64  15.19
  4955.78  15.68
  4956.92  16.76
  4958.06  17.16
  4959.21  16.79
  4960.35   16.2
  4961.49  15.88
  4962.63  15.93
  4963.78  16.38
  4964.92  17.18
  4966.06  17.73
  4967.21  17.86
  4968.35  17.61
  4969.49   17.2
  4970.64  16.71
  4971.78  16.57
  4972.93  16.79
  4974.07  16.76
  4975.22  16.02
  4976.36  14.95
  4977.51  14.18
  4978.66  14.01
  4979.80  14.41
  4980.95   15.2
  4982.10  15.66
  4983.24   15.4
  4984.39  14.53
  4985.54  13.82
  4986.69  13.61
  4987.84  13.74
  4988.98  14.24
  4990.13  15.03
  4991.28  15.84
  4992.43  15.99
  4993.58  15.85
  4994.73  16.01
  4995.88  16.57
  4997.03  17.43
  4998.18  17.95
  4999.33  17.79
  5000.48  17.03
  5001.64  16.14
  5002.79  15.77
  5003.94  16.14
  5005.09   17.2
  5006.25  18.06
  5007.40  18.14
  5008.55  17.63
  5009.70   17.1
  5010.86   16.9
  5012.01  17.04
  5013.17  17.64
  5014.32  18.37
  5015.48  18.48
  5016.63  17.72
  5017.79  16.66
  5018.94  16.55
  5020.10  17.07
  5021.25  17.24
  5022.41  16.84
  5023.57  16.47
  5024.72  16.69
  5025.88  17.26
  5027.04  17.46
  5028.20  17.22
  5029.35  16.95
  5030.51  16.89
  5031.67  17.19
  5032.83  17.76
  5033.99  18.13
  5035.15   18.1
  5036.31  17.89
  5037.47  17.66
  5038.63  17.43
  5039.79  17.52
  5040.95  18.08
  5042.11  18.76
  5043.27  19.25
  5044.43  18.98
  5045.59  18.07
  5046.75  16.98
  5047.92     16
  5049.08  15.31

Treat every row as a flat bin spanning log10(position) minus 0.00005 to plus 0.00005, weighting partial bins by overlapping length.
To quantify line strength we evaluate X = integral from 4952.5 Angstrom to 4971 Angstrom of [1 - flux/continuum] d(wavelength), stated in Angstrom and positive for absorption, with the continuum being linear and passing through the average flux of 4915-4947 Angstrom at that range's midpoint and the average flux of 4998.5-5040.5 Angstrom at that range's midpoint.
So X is 0.9 Angstrom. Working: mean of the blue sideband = 17.6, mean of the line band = 16.6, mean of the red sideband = 17.3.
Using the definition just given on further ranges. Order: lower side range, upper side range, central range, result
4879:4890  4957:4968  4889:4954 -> 1.1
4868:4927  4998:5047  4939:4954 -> -0.4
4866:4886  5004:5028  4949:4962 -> 1.0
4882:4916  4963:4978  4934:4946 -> -1.1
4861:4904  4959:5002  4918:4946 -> -1.7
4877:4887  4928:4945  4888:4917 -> 3.3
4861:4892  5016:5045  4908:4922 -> 1.6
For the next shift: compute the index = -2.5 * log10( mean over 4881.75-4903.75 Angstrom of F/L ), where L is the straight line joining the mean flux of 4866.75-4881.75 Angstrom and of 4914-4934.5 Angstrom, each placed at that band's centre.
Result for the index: 0.05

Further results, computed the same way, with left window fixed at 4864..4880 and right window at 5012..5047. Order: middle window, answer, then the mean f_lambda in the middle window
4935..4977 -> 0.05 mag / 17.1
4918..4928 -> 0.04 mag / 17.5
